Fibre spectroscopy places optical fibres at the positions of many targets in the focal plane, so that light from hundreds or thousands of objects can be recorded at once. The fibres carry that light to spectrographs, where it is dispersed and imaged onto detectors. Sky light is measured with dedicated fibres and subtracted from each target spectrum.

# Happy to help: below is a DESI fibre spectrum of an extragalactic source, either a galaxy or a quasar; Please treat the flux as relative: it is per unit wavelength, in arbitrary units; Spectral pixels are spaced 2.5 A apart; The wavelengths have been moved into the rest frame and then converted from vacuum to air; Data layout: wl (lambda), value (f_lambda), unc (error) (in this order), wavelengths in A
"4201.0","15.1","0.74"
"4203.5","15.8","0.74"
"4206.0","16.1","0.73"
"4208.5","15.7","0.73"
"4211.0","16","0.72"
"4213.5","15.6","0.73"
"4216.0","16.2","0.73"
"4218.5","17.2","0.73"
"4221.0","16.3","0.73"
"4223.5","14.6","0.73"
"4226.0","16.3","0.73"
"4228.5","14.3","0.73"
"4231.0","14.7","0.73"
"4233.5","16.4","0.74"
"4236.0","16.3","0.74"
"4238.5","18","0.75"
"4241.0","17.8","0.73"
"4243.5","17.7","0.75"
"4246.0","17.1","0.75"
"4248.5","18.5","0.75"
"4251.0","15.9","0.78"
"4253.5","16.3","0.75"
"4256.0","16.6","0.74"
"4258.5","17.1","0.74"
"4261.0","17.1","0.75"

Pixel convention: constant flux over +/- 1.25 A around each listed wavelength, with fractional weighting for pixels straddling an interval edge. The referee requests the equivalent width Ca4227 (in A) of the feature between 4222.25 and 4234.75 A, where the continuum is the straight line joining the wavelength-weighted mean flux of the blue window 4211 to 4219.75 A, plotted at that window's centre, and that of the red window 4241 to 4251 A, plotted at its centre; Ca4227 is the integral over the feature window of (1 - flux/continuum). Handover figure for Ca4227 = 1.16 A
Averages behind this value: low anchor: 16.3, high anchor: 17.5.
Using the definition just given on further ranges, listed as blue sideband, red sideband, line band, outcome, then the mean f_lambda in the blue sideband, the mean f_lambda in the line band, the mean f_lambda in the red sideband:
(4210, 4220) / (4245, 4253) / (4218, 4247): 0.6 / 16.3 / 16.4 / 17.1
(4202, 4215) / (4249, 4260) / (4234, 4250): -1.0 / 15.8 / 17.5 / 16.6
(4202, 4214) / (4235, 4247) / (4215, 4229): 0.5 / 15.8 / 15.9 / 17.4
